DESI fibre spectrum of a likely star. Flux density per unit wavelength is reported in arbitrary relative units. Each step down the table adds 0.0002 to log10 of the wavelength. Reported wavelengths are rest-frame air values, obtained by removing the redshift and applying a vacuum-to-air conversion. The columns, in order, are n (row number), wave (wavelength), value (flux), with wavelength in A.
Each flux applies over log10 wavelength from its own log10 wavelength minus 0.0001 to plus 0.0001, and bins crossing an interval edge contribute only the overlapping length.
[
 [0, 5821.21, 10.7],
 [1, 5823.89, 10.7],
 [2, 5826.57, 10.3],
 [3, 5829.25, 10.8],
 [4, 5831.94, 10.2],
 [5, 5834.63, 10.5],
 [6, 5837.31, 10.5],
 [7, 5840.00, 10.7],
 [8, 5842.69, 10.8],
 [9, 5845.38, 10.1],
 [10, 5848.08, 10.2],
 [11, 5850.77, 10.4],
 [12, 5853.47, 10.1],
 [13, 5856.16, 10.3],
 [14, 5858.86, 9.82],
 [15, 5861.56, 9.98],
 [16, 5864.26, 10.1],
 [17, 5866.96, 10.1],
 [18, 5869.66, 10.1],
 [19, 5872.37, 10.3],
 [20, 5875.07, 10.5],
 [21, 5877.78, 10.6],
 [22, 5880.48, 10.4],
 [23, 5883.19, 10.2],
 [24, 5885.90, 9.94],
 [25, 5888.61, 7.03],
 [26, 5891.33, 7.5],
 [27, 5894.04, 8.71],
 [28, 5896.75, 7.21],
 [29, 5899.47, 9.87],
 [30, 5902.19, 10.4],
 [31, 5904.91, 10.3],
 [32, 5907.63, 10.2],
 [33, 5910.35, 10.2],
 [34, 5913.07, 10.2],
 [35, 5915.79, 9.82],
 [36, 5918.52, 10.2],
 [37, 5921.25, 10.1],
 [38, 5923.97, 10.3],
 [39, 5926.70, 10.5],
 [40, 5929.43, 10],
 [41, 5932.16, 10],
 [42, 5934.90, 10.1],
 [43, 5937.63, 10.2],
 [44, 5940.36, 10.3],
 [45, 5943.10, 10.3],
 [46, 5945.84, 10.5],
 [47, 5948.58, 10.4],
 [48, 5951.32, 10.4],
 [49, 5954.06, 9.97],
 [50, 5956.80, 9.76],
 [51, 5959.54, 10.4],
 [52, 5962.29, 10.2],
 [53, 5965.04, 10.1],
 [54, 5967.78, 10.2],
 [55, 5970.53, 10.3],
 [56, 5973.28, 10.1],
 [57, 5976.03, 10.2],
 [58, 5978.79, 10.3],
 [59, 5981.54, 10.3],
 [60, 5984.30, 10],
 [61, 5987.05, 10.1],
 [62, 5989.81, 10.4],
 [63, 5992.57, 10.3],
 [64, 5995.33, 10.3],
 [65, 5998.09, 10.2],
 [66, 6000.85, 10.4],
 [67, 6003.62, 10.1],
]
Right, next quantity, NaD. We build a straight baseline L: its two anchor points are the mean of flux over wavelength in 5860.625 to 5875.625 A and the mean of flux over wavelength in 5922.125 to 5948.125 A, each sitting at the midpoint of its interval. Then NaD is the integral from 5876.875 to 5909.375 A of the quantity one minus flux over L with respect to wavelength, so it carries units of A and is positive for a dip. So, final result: 2.7 A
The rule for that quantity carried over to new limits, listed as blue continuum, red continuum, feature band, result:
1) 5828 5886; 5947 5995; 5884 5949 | 3.1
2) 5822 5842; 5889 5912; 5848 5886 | -1.4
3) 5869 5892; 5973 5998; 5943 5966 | -0.4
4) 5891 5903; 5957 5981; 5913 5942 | -2.4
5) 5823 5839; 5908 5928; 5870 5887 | 0.0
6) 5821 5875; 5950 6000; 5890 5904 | 2.0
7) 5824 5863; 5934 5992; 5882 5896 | 2.3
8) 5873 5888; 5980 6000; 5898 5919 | 0.1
